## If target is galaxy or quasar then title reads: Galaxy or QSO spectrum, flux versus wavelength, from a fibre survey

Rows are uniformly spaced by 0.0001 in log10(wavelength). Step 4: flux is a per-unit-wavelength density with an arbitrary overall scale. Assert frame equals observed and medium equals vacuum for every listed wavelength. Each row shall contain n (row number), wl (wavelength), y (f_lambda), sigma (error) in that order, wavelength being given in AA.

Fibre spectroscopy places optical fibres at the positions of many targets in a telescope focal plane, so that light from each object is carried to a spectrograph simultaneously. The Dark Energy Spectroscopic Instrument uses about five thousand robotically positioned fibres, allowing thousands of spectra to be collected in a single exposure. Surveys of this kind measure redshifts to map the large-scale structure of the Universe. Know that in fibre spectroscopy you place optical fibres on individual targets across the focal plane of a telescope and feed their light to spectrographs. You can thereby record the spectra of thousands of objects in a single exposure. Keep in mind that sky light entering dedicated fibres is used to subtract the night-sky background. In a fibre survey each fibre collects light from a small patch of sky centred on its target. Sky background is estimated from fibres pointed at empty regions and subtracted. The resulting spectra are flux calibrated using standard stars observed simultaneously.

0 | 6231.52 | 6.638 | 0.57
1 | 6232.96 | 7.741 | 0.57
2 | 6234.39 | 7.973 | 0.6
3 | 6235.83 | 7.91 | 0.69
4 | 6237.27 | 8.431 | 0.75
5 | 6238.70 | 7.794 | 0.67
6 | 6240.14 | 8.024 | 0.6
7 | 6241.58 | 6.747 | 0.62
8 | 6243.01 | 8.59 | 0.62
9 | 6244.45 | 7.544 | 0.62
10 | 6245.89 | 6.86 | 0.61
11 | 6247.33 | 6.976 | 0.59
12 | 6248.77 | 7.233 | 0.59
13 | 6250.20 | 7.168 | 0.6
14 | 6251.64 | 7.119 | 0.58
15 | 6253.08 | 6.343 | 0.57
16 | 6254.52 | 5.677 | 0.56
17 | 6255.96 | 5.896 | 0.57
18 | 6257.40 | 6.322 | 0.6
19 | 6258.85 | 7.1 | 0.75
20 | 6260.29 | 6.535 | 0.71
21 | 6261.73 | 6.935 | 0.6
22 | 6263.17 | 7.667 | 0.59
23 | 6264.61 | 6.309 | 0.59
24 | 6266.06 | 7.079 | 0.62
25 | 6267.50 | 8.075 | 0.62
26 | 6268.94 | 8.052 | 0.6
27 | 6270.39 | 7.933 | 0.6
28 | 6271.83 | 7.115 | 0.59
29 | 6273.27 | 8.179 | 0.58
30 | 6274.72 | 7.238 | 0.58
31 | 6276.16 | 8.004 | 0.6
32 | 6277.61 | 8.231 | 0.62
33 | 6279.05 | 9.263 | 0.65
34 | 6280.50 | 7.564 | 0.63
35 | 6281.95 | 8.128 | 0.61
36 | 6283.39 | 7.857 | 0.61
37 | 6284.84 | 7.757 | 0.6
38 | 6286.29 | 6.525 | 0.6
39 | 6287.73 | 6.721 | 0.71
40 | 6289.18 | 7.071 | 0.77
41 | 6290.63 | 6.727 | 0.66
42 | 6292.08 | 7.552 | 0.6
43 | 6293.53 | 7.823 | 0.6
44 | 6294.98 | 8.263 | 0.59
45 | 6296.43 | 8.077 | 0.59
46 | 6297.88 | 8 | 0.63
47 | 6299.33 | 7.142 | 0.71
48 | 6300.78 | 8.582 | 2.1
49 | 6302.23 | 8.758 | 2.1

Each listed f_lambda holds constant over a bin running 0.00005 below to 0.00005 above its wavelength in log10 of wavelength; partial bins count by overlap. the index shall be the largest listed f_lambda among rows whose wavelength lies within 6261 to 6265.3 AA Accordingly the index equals 7.667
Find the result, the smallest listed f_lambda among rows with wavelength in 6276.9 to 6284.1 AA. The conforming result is 7.564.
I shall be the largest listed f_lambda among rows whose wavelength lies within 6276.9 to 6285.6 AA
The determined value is 9.263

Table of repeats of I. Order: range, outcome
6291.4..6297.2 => 8.263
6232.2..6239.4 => 8.431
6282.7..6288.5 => 7.857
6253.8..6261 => 7.1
